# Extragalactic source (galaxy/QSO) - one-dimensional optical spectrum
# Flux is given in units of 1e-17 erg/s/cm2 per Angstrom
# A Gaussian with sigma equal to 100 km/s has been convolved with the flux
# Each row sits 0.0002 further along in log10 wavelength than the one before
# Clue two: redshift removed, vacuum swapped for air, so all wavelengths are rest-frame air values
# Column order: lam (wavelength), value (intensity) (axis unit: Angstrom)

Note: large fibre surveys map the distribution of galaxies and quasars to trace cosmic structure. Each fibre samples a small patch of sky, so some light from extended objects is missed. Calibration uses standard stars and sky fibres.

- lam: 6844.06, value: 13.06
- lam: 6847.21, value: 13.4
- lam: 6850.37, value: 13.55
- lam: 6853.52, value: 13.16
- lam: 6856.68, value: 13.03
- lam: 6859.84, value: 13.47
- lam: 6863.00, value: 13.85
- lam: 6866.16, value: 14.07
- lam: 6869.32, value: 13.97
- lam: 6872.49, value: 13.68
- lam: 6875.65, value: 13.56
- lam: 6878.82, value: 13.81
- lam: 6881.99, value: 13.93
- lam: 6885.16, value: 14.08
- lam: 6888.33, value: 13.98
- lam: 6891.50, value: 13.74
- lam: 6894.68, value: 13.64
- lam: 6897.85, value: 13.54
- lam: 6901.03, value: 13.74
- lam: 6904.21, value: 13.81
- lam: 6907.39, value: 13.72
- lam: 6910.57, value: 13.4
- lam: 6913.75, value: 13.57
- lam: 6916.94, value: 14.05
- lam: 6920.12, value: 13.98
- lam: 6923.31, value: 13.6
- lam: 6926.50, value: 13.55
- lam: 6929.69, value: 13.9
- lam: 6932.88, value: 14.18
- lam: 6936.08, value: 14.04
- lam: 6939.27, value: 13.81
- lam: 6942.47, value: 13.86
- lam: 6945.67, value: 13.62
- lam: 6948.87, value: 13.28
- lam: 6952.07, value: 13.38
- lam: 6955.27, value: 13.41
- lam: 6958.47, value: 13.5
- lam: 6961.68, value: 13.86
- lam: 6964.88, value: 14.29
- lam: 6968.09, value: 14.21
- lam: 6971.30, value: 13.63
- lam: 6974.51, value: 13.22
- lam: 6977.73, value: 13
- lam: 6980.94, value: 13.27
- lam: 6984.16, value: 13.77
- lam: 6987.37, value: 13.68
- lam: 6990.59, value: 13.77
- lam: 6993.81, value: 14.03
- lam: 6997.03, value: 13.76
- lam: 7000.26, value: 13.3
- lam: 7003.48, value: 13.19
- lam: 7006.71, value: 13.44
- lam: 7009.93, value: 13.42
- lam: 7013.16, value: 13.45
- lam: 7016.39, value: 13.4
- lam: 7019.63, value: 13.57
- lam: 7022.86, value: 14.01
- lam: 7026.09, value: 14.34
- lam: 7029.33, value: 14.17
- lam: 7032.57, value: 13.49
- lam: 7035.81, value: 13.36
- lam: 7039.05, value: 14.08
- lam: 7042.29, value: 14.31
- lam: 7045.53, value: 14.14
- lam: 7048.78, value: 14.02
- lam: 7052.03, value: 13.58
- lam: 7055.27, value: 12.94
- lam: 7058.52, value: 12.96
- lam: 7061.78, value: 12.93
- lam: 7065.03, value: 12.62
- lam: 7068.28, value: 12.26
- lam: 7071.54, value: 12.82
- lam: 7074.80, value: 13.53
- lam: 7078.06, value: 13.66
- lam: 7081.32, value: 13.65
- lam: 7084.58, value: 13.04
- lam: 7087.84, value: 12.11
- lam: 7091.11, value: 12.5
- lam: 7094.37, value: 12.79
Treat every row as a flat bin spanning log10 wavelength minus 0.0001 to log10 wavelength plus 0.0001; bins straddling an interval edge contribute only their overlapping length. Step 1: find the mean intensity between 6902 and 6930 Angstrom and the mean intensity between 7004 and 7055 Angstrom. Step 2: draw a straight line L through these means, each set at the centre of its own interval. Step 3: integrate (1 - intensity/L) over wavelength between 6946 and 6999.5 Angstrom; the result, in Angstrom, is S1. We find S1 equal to 0.4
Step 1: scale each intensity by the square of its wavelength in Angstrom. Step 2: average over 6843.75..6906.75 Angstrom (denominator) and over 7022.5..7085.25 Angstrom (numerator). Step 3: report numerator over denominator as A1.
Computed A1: 1.04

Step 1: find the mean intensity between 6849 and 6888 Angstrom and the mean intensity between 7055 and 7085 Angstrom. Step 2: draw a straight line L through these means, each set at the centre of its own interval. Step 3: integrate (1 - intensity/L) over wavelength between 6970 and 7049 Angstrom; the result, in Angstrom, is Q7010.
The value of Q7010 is -2.6 Angstrom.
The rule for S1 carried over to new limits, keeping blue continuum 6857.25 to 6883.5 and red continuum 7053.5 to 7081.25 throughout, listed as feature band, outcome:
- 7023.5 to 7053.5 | -1.90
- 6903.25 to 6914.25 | 0.00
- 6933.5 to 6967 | -0.68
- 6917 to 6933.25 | -0.34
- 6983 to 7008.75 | -0.64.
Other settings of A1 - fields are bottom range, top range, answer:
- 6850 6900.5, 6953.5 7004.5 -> 1.02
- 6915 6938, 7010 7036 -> 1.02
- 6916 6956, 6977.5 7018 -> 1.00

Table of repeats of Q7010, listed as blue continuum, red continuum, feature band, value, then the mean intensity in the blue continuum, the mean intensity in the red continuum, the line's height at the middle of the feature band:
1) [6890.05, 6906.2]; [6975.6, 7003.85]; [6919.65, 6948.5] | -0.38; 13.7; 13.5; 13.6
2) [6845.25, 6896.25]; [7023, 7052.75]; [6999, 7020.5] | 0.80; 13.7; 14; 13.9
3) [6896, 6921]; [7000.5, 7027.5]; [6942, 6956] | 0.19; 13.7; 13.6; 13.7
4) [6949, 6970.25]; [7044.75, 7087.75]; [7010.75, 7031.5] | -0.59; 13.7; 13.2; 13.4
